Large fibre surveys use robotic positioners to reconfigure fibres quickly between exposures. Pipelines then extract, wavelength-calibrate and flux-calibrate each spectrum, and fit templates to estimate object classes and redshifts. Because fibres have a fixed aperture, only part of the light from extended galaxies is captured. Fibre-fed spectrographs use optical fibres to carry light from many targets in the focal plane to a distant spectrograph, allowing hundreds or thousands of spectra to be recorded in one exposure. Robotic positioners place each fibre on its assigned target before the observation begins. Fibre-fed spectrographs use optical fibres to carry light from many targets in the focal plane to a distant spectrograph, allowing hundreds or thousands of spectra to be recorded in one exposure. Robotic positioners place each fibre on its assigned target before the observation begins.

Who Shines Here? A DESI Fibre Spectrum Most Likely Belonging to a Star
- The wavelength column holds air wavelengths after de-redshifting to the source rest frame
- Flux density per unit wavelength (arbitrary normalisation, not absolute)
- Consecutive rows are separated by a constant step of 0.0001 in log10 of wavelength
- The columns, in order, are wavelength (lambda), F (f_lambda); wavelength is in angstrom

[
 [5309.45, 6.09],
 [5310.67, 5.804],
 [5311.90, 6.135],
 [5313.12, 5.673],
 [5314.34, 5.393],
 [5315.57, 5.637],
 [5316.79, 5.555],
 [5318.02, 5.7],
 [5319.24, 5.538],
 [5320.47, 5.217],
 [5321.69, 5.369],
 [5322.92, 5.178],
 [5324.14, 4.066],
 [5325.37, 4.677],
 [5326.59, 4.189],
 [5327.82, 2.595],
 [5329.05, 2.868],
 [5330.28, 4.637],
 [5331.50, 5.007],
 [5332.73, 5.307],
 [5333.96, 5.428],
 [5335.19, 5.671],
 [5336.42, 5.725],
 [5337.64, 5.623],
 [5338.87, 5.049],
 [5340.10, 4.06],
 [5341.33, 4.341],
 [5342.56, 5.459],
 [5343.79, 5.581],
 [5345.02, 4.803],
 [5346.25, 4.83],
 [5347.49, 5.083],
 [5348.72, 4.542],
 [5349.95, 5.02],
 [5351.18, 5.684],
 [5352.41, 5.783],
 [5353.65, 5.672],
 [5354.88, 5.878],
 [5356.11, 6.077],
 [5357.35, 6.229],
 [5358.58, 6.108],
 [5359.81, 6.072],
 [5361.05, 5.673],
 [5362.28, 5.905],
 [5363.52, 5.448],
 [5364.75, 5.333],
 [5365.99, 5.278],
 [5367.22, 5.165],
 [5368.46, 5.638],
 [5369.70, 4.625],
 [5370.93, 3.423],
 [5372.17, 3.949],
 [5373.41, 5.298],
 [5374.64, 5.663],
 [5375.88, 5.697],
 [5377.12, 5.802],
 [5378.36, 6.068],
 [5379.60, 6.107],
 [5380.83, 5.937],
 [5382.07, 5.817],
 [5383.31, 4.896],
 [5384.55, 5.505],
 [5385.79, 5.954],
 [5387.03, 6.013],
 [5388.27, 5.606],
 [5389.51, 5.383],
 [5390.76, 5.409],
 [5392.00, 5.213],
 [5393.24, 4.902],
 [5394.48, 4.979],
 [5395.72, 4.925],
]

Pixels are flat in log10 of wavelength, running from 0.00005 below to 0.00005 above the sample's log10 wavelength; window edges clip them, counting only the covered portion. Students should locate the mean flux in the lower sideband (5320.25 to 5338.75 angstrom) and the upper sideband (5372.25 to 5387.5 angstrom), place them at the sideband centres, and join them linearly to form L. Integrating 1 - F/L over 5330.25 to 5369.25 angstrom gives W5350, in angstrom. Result -1.95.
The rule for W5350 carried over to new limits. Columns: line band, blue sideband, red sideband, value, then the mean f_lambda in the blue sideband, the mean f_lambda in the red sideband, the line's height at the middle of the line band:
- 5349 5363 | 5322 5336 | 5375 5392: -1.9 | 4.55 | 5.69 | 5.11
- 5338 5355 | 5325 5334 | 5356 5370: -0.5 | 4.26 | 5.63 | 4.96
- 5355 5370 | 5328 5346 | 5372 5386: -0.9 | 4.91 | 5.6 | 5.33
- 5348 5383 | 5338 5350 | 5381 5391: -1.7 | 4.88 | 5.59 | 5.25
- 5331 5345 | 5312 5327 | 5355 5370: 0.6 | 5.23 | 5.66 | 5.41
